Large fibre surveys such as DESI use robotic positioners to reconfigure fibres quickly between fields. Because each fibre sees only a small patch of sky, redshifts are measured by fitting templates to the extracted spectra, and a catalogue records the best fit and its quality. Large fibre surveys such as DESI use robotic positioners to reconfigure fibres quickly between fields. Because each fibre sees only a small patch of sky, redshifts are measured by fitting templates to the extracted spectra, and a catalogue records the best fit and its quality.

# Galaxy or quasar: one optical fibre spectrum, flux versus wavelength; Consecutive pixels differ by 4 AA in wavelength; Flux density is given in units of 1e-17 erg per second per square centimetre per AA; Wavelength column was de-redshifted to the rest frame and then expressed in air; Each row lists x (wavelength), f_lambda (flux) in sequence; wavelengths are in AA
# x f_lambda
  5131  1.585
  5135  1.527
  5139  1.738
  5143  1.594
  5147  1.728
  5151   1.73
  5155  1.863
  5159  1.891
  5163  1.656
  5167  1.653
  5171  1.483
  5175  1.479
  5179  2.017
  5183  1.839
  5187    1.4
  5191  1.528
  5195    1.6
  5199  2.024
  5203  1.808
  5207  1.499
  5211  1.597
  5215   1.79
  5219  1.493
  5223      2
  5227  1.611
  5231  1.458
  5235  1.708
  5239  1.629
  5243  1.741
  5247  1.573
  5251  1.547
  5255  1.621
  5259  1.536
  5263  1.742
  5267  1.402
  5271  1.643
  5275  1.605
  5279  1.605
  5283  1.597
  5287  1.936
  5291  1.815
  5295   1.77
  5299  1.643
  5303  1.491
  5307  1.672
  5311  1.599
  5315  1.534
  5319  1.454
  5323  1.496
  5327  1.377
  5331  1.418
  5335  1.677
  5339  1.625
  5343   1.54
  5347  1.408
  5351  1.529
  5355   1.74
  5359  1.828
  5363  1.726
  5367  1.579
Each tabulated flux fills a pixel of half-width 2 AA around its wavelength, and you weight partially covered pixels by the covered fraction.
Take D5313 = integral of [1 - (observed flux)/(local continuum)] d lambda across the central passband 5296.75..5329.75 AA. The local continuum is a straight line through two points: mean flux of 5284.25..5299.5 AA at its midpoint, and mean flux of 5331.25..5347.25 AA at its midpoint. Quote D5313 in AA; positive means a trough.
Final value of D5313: 3.1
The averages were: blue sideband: 1.8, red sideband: 1.56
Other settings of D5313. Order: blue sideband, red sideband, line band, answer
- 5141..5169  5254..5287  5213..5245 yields -0.4 AA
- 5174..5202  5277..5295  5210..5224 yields 0.1 AA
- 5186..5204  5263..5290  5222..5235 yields 0.0 AA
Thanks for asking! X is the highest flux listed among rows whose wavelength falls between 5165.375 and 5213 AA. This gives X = 2.024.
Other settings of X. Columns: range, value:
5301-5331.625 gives 1.672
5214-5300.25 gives 2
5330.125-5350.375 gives 1.677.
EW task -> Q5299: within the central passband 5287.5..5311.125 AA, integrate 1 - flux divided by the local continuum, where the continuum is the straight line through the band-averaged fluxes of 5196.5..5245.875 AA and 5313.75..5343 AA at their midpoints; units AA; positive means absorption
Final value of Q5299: -1.9 AA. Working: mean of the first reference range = 1.69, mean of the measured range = 1.69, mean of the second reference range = 1.51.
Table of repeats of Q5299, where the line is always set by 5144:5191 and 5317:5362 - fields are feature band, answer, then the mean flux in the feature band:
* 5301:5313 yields 0.0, 1.59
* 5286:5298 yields -1.7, 1.82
